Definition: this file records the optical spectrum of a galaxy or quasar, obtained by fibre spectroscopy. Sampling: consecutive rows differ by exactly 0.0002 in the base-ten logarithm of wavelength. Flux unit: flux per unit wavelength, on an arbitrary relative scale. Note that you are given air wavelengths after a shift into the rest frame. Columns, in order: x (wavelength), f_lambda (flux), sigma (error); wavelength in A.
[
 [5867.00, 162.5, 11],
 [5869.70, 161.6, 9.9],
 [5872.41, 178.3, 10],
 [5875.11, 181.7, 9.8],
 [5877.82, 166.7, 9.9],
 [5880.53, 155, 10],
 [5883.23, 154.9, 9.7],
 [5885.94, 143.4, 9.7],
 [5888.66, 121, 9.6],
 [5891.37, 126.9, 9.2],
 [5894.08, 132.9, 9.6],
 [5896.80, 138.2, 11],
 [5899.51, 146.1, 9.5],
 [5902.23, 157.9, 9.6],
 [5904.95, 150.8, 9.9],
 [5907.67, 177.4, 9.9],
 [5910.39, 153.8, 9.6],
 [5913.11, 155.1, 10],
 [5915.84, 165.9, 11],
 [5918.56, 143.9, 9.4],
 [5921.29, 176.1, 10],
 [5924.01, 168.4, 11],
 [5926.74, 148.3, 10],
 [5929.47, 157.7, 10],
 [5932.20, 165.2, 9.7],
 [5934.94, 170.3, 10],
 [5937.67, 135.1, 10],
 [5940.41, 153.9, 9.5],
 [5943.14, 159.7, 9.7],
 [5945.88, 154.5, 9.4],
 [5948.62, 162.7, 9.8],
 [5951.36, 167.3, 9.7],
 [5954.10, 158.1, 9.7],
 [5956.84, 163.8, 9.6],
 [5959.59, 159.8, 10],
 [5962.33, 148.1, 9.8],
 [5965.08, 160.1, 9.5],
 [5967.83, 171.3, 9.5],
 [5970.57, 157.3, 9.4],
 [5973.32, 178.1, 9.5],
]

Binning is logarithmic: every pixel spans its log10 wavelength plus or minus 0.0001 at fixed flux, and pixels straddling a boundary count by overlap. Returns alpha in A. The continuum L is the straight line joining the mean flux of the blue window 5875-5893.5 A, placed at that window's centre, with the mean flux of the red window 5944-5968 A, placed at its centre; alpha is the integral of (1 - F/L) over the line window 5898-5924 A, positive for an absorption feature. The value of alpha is -1.2 A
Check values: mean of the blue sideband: 147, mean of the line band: 159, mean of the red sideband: 160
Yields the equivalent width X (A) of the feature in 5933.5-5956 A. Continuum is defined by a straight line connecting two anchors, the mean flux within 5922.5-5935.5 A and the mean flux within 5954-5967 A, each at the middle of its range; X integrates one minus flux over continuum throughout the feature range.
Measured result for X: 0.3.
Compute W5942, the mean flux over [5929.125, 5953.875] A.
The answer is 158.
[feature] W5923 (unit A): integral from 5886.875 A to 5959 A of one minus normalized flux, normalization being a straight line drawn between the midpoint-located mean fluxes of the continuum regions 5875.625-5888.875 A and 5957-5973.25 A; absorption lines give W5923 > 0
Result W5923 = 1.19 A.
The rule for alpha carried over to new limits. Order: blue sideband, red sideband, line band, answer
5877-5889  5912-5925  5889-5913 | 1.3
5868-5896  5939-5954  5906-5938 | -0.8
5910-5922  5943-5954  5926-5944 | 0.4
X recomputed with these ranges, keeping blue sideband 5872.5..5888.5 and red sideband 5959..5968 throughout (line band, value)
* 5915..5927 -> -0.22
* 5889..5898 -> 1.56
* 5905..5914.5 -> -0.12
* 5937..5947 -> 0.42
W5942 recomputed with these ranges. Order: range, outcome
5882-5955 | 154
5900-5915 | 158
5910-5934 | 160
